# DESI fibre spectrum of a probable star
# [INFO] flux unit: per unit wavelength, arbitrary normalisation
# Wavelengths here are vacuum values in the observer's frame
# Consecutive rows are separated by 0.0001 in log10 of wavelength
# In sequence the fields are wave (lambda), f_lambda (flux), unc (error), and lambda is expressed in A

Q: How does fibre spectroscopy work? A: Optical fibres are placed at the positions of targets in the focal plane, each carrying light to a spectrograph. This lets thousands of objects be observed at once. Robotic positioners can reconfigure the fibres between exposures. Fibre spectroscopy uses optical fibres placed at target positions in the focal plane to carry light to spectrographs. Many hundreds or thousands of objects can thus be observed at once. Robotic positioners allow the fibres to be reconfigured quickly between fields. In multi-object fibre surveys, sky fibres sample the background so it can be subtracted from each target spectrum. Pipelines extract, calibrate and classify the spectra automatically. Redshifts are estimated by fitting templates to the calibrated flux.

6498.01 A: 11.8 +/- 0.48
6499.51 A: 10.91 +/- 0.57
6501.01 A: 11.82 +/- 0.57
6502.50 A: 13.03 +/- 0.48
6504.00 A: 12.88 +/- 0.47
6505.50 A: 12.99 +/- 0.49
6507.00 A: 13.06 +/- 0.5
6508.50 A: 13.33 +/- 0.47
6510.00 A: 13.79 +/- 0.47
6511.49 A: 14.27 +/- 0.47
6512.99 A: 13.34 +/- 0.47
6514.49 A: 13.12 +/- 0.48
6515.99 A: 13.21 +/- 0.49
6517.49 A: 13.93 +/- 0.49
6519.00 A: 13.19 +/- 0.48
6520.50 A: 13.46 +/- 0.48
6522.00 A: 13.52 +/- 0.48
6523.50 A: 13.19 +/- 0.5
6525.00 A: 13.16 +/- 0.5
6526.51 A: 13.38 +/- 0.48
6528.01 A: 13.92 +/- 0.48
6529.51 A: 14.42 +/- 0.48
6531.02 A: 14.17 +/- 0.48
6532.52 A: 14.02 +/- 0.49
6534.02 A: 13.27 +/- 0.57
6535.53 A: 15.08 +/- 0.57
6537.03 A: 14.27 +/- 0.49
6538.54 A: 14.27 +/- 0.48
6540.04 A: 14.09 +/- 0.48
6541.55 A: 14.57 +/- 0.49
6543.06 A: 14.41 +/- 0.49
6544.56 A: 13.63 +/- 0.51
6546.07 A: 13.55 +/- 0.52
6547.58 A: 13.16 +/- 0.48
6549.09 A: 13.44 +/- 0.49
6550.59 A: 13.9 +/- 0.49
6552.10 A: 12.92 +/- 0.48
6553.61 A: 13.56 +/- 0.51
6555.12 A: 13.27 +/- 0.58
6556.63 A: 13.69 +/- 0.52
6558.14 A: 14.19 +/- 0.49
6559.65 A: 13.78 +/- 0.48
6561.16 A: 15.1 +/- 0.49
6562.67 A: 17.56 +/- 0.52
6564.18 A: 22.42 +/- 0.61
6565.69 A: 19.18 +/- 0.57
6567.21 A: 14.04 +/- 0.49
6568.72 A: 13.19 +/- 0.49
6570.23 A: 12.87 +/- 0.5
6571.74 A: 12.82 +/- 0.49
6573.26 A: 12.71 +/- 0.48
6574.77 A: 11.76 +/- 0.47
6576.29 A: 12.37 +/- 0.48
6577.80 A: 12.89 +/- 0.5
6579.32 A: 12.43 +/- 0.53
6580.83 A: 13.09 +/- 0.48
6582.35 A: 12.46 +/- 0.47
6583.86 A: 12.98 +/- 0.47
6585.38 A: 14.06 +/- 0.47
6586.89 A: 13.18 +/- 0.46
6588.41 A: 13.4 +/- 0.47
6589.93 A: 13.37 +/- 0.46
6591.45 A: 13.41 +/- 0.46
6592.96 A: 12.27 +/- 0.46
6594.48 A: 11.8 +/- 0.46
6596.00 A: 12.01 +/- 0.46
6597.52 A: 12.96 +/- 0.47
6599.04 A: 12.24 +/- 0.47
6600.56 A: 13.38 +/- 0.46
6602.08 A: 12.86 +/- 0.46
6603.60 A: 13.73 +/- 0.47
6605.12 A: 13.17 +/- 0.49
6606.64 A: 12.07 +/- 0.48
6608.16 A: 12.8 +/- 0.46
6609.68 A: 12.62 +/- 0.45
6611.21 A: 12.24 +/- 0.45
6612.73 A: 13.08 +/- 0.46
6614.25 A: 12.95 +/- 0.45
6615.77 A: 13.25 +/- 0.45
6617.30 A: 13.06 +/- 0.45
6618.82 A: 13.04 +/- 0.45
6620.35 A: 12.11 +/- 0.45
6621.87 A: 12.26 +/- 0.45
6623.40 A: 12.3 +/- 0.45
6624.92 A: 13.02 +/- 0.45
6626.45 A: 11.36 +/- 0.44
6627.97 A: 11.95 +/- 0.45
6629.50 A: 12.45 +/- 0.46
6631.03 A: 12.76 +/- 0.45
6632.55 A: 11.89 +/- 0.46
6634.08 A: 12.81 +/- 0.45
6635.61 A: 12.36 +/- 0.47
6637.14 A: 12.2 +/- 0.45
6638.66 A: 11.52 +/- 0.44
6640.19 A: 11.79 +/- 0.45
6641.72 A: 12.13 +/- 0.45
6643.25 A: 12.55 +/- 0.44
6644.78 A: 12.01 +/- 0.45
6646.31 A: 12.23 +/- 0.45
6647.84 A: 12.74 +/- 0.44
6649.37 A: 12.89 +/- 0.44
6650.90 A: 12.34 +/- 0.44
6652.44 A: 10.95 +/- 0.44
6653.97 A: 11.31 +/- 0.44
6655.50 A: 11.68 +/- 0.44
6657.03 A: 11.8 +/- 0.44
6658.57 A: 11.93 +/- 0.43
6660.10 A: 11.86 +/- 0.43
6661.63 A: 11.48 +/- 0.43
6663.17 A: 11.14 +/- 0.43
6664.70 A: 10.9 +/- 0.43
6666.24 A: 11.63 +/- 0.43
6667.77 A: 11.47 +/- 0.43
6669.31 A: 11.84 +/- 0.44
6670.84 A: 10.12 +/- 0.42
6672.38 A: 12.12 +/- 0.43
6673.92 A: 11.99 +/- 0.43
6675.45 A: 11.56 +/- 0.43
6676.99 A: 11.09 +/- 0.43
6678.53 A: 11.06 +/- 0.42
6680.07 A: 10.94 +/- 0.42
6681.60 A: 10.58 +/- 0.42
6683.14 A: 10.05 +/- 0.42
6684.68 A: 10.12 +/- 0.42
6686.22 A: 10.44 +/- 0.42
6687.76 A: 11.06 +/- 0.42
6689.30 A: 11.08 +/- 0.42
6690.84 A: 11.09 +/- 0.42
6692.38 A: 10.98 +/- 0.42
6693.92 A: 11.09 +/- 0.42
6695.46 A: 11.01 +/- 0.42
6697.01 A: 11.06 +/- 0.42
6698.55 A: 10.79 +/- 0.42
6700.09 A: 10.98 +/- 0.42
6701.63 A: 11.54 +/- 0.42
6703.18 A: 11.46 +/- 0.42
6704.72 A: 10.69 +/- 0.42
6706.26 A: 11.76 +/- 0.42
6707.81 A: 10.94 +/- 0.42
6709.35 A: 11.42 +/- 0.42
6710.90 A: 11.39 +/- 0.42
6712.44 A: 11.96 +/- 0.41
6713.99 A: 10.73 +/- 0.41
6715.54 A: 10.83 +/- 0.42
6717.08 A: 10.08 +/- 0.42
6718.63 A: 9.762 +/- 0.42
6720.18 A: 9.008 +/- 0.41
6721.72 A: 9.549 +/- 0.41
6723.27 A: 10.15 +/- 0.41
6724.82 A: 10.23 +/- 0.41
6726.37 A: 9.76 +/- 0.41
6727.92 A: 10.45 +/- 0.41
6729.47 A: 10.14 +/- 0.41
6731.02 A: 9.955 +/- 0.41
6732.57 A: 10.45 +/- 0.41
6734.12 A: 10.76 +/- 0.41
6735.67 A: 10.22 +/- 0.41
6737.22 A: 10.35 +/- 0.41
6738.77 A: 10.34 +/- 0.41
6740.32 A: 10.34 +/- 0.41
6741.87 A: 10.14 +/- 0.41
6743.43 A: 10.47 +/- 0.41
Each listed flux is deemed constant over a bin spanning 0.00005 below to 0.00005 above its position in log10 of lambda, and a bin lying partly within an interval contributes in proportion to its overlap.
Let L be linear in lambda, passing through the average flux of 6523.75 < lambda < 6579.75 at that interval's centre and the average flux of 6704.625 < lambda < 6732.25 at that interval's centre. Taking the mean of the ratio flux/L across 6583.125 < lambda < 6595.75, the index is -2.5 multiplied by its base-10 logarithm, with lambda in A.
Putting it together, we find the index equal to 0.02 mag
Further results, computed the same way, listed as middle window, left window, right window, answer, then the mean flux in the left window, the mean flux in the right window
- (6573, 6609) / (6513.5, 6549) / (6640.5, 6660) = 0.01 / 13.8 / 12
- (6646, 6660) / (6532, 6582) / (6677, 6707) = -0.01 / 14.1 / 10.9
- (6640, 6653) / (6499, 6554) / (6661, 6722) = -0.05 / 13.5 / 11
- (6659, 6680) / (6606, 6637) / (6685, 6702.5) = 0.01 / 12.5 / 11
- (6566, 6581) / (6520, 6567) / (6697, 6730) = 0.06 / 14.4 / 10.7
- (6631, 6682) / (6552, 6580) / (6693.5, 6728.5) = 0.03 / 14.3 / 10.7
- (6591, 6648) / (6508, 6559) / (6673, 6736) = -0.02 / 13.7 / 10.7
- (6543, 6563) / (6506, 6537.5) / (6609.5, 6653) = -0.05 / 13.7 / 12.4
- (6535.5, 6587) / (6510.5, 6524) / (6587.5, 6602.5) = -0.08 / 13.5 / 12.8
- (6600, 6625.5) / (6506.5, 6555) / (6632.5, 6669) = -0.03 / 13.7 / 11.9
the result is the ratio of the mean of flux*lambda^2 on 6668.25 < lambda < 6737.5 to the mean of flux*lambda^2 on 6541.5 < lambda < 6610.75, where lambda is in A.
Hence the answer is 0.8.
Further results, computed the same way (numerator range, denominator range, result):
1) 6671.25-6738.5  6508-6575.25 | 0.80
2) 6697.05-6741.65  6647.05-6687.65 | 0.94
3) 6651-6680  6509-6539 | 0.87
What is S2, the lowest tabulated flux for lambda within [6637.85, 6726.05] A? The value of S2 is 9.008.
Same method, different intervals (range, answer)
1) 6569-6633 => 11.36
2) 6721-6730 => 9.549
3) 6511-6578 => 11.76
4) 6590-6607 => 11.8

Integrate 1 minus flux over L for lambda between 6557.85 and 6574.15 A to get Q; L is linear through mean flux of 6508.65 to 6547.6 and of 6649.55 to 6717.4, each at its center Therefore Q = -2.6 A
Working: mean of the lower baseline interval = 13.8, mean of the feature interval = 15.3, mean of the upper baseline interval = 11.2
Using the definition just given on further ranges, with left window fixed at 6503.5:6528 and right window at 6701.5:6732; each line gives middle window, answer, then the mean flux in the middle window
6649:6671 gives -0.40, 11.6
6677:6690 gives 0.40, 10.7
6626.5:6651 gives -1.27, 12.3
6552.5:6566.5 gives -3.31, 15.8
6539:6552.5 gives -0.84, 13.8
